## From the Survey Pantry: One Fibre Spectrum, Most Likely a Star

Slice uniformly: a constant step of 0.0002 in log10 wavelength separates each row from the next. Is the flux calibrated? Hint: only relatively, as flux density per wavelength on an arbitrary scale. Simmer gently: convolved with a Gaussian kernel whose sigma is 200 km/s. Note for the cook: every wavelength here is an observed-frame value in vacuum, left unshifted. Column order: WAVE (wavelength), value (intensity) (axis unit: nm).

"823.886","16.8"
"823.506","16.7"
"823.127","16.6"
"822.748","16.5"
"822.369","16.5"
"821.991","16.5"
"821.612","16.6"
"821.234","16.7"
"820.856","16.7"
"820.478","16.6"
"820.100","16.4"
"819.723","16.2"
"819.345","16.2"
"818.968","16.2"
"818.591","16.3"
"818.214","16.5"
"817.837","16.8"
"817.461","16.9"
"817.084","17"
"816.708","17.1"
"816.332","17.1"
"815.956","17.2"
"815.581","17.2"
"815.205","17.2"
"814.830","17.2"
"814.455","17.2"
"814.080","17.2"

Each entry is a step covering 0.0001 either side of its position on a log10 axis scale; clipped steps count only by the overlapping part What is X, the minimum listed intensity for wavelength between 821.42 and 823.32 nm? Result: 16.5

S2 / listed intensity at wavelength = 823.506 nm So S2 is 16.7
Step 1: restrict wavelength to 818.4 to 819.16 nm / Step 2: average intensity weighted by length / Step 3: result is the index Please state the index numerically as 16.3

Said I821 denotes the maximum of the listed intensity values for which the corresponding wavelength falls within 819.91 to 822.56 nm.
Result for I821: 16.7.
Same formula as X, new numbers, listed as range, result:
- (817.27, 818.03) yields 16.8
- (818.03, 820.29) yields 16.2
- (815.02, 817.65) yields 16.9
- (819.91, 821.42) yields 16.4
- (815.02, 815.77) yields 17.2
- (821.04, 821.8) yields 16.6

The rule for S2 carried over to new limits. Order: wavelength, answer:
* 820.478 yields 16.6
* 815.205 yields 17.2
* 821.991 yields 16.5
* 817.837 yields 16.8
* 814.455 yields 17.2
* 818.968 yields 16.2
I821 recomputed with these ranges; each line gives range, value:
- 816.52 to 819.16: 17.1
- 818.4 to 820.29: 16.4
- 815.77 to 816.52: 17.2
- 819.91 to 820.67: 16.6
